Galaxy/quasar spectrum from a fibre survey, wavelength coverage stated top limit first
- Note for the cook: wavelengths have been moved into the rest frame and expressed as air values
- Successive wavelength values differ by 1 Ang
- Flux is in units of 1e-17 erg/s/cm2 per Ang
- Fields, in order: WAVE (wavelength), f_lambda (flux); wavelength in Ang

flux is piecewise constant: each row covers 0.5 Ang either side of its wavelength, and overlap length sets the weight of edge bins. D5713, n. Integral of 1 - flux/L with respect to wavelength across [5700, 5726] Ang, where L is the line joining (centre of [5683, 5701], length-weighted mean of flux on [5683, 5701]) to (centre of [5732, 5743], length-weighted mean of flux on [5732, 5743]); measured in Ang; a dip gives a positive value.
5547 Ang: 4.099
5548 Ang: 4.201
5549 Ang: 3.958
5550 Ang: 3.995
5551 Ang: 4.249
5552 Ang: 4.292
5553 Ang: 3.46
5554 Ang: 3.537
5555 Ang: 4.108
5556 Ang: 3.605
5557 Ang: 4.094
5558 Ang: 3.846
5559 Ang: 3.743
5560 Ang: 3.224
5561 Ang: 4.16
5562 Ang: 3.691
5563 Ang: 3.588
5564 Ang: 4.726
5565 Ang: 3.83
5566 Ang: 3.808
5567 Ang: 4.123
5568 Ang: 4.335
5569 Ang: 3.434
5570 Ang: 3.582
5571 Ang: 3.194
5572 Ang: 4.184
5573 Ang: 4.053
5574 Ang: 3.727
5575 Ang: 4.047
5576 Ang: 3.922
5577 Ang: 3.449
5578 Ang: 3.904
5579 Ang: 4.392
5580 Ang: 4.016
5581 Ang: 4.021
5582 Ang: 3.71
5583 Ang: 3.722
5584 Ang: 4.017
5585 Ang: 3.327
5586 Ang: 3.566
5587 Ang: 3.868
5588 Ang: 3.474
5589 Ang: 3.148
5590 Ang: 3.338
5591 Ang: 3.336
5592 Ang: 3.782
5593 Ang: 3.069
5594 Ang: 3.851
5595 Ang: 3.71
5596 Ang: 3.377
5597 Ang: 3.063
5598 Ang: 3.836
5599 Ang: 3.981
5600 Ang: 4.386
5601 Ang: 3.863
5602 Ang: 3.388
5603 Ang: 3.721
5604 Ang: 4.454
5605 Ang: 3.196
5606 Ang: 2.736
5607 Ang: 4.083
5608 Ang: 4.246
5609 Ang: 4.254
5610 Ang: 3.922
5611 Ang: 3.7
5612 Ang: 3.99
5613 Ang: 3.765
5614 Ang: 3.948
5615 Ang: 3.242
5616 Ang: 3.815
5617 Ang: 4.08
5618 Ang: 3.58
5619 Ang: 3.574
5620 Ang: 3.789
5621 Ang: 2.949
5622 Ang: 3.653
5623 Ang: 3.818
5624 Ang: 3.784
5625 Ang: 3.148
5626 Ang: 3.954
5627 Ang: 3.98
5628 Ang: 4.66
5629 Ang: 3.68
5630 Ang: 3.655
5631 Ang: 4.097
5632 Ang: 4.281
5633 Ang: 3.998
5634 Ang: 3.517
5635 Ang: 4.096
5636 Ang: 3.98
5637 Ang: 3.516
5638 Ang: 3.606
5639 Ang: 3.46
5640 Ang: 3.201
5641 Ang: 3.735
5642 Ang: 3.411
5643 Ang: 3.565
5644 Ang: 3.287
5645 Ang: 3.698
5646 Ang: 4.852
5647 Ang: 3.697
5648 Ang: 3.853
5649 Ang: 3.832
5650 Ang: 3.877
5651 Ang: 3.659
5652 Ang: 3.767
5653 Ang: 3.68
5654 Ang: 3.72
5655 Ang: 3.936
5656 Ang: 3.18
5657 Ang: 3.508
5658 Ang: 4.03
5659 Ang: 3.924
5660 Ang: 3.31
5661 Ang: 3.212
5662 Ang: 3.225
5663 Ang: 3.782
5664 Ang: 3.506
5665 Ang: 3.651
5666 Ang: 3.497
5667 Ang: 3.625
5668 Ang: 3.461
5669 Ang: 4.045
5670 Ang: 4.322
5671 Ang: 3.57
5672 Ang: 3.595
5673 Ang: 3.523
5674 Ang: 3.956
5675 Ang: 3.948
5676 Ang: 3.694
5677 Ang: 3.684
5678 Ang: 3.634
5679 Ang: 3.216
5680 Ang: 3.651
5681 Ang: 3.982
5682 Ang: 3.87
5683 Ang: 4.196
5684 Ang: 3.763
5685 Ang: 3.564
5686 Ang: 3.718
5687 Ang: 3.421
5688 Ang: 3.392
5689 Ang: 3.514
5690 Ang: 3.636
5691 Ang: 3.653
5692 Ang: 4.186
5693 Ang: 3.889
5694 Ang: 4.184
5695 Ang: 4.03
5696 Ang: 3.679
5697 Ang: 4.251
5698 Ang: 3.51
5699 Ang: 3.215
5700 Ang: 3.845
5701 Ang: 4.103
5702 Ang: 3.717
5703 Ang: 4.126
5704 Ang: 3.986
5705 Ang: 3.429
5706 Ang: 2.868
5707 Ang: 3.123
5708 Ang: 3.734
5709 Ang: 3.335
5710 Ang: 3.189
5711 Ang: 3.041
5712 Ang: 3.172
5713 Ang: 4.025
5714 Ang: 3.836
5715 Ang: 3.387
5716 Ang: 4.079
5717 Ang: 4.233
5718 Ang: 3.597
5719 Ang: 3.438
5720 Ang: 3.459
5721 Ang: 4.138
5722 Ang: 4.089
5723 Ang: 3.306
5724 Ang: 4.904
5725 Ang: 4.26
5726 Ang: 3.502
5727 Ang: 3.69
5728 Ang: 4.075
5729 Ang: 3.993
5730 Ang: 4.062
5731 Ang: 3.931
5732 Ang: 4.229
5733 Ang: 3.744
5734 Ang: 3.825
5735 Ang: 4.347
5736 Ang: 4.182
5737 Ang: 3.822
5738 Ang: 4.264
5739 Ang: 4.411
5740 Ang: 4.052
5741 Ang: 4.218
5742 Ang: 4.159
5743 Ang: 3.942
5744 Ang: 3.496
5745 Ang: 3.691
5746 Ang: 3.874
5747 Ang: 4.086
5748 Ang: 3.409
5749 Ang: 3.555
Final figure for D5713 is 1.4 Ang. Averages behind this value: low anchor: 3.76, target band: 3.7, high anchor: 4.1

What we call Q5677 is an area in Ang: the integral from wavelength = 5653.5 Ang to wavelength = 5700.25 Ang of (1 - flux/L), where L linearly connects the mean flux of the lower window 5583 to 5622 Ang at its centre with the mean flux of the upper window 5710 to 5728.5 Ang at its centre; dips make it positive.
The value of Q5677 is 0.5 Ang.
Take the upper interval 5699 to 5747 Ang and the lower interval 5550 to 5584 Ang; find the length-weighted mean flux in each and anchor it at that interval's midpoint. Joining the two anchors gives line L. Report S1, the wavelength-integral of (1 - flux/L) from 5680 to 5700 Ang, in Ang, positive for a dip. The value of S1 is 0.3 Ang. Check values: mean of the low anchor 3.88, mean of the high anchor 3.82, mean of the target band 3.77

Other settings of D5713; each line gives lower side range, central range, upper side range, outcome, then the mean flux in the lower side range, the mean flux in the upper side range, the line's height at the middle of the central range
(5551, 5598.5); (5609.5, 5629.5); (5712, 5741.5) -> 0.3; 3.76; 3.96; 3.81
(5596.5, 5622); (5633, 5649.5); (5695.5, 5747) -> 0.2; 3.74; 3.82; 3.76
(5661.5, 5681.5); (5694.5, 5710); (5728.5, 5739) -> 0.9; 3.68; 4.06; 3.87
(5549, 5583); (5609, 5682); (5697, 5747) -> 2.4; 3.88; 3.82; 3.85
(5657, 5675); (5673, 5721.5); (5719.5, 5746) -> 1.6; 3.66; 3.99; 3.82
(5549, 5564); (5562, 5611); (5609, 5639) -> 0.8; 3.86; 3.79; 3.83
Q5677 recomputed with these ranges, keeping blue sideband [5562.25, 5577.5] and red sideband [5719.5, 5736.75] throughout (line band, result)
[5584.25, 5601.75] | 1.3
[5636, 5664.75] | 2.0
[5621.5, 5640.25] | 0.5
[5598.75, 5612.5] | 0.1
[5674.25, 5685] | 0.5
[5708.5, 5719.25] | 1.1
